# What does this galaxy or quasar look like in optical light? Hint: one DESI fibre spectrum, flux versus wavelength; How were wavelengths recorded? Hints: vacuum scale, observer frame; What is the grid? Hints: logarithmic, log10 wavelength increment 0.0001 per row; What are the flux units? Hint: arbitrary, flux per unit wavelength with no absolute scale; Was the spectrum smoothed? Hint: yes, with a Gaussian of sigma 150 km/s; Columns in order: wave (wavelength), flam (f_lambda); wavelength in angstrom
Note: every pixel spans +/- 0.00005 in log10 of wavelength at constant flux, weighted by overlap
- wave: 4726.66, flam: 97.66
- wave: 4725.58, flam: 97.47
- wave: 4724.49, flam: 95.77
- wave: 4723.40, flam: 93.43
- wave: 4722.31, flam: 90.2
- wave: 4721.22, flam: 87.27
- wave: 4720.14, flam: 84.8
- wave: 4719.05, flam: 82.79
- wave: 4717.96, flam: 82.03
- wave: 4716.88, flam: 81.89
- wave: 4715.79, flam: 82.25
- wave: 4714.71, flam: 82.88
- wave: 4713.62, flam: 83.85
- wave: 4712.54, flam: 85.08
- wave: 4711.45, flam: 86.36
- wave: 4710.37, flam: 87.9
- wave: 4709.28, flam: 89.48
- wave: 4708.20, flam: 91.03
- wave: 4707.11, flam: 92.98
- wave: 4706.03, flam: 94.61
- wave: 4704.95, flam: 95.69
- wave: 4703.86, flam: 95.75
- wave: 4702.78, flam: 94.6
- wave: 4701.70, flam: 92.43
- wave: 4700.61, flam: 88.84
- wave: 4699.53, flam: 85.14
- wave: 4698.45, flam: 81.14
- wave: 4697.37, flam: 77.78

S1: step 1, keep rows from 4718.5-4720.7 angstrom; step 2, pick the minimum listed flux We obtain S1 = 82.79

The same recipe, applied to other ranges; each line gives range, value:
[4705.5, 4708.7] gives 91.03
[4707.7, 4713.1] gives 85.08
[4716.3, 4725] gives 81.89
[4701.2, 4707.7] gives 92.43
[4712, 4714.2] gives 83.85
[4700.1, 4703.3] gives 88.84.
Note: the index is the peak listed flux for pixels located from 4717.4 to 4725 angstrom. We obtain 95.77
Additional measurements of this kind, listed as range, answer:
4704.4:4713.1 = 95.69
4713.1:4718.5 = 83.85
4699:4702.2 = 92.43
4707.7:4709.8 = 91.03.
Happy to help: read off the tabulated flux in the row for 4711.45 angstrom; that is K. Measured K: 86.36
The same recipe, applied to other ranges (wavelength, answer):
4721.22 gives 87.27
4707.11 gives 92.98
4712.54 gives 85.08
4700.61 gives 88.84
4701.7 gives 92.43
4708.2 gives 91.03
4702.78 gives 94.6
